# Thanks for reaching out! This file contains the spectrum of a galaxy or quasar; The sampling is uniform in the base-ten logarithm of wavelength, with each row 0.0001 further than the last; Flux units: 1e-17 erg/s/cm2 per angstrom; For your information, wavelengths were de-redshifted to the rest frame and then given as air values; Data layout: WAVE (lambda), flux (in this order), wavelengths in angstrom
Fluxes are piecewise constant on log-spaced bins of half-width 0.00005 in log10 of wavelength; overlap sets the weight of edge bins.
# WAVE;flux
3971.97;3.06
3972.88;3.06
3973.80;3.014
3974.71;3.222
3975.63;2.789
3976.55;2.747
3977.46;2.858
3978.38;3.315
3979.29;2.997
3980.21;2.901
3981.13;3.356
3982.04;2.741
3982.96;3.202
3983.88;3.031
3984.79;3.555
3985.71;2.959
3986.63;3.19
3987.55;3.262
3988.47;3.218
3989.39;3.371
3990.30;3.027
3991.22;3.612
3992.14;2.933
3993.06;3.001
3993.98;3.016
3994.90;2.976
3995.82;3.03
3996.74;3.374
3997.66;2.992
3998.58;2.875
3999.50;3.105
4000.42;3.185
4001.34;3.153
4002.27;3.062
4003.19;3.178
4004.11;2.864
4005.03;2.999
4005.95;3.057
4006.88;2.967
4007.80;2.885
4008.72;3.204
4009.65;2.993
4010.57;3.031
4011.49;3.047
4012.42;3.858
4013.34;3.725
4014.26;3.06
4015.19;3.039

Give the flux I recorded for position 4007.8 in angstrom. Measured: 2.885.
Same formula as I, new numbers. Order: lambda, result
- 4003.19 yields 3.178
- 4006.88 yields 2.967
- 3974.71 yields 3.222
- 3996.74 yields 3.374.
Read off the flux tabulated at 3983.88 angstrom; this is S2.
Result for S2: 3.031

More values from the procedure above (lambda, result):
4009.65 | 2.993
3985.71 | 2.959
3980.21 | 2.901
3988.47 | 3.218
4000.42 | 3.185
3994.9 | 2.976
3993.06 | 3.001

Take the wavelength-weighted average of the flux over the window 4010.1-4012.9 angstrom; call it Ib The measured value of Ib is 3.32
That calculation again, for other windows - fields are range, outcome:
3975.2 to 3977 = 2.76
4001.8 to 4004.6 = 3.03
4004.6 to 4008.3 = 2.98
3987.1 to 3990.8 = 3.23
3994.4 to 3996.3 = 3.01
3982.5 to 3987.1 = 3.19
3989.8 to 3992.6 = 3.2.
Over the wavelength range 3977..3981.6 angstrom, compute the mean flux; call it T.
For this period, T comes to 3.09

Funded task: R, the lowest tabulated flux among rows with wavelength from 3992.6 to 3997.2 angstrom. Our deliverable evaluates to 2.976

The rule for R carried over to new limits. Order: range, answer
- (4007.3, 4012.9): 2.885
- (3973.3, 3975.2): 3.014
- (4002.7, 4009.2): 2.864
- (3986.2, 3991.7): 3.027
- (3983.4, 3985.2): 3.031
